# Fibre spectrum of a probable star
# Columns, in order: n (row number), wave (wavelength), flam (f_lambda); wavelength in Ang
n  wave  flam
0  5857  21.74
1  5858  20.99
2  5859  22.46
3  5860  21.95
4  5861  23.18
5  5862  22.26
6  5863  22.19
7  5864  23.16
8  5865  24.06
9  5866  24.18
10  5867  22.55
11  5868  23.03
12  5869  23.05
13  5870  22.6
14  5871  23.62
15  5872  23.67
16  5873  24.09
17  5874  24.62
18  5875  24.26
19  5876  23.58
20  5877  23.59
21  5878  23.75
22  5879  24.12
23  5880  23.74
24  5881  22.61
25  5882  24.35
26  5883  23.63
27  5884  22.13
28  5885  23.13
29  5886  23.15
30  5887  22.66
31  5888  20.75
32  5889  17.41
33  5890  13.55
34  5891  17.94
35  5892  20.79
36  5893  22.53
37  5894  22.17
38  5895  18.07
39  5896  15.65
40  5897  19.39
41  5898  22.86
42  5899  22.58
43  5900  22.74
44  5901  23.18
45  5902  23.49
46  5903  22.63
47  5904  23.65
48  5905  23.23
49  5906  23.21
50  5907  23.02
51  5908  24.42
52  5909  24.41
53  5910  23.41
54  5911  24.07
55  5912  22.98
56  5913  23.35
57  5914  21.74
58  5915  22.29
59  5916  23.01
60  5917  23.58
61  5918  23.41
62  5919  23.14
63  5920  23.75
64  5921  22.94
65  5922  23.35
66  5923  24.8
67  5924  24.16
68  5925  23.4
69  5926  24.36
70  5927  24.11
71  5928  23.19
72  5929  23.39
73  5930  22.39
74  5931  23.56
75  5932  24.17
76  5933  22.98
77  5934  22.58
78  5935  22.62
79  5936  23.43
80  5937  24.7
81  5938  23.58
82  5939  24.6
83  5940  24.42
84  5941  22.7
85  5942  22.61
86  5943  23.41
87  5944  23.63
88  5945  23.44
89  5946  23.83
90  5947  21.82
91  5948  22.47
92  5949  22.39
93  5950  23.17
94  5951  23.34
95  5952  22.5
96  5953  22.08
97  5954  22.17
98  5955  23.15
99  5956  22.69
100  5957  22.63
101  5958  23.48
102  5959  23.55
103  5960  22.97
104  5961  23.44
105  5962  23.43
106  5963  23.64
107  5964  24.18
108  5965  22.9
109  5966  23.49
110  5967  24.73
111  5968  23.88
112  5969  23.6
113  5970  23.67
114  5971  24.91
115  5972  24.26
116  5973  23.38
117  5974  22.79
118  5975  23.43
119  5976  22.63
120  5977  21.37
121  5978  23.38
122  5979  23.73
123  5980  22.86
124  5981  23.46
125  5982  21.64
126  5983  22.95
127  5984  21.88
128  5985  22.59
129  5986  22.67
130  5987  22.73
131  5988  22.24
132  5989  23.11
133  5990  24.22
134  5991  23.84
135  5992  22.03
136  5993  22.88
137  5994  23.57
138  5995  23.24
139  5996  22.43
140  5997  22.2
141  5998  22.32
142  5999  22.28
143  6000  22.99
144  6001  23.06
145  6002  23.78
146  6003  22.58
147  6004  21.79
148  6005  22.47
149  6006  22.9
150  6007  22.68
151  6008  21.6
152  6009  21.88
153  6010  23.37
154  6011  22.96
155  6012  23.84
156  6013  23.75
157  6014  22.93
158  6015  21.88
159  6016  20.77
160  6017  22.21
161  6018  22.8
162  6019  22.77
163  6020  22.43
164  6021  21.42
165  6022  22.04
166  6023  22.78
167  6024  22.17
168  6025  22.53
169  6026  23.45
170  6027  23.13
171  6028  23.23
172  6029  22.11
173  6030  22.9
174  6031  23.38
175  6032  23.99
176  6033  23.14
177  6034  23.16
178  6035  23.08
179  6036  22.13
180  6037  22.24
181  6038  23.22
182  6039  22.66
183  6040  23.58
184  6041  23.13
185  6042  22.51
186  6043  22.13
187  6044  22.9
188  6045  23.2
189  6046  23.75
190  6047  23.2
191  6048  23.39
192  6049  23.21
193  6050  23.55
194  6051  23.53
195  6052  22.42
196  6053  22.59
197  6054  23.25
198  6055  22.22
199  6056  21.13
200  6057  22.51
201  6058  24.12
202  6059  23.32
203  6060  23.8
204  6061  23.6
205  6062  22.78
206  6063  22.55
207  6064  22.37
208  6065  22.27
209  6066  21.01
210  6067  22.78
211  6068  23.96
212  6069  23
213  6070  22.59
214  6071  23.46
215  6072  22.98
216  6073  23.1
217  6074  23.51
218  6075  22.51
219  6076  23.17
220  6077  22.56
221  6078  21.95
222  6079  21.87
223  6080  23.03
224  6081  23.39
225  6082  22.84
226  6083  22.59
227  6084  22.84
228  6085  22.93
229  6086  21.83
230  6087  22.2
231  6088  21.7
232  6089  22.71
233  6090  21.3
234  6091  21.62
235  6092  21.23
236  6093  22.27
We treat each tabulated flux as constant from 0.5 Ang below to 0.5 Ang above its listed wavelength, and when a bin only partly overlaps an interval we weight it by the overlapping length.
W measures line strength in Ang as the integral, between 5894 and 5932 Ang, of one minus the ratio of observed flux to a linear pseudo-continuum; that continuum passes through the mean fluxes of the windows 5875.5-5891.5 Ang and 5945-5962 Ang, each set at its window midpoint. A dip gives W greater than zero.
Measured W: -1.00 Ang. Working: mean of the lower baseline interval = 21.9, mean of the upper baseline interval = 22.9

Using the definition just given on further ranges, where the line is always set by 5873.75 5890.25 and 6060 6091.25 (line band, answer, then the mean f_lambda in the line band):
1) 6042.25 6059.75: -0.3 Ang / 23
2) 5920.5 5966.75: -1.5 Ang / 23.3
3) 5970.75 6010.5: -0.4 Ang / 22.8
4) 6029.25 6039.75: -0.2 Ang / 23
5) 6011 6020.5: 0.0 Ang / 22.6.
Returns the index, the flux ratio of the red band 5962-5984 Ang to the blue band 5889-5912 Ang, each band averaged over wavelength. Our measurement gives 1.08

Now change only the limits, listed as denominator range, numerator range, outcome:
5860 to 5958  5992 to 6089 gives 1.00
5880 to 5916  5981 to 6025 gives 1.03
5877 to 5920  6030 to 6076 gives 1.03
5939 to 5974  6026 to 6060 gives 0.99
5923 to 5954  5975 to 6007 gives 0.98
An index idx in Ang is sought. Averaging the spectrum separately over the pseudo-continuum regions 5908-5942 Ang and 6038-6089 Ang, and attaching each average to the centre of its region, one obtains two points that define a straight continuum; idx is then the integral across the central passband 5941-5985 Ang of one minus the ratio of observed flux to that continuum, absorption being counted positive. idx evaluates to 0.3 Ang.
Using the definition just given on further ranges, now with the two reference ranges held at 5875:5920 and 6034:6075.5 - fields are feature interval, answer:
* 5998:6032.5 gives 0.1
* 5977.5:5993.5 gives -0.2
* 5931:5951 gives -0.7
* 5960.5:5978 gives -0.7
